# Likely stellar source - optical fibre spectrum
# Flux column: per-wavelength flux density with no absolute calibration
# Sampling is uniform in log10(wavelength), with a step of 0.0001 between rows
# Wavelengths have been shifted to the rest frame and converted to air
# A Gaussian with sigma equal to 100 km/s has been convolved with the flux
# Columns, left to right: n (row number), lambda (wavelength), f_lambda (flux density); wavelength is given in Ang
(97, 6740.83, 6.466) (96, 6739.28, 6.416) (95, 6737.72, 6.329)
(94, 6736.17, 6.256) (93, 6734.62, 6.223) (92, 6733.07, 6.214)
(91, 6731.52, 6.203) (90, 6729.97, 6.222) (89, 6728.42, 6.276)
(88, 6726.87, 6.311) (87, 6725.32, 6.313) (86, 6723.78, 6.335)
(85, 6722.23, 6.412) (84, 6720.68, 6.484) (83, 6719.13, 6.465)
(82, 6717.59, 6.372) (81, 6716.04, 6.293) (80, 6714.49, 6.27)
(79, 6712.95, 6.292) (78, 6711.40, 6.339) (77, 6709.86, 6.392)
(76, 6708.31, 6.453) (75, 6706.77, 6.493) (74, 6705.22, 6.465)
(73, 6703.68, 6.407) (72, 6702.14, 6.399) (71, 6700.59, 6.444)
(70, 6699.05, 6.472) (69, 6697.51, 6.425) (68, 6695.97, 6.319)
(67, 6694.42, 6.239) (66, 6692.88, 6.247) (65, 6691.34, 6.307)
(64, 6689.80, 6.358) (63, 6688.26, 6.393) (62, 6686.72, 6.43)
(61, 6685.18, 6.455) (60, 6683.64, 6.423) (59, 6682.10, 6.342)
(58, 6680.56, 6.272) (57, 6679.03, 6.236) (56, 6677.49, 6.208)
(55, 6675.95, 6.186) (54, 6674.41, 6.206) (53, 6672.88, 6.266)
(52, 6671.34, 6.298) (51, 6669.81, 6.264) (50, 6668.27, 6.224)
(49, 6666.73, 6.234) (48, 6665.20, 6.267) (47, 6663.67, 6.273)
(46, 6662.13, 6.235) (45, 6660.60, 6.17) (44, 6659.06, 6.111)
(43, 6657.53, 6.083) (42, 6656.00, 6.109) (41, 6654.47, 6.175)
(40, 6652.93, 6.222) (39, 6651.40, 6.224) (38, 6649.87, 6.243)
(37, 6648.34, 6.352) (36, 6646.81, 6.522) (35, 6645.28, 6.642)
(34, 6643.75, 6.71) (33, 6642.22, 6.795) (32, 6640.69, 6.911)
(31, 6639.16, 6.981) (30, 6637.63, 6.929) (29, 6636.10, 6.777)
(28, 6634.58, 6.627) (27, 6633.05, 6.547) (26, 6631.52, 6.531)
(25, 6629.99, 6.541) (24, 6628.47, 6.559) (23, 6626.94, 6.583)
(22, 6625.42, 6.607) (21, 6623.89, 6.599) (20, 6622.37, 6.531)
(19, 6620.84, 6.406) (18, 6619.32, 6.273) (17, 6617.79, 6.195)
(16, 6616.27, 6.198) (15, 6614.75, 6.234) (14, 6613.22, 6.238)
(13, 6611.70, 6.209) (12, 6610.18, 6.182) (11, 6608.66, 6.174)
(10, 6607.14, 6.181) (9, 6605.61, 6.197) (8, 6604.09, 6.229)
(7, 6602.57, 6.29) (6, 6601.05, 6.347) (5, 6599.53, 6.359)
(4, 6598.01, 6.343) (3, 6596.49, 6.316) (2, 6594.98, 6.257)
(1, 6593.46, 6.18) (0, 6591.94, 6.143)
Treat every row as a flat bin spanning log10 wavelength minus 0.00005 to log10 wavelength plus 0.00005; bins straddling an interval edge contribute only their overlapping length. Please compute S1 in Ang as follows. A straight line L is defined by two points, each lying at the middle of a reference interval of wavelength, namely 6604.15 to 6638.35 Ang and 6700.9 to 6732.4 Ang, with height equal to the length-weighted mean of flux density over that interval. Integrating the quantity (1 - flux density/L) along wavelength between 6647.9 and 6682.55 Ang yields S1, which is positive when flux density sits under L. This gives 0.91 Ang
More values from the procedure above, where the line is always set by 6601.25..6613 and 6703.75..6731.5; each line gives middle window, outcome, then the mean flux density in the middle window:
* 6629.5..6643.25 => -1.1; 6.74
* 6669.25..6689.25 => 0.0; 6.31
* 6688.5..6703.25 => -0.1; 6.36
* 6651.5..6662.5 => 0.2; 6.16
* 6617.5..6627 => -0.3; 6.46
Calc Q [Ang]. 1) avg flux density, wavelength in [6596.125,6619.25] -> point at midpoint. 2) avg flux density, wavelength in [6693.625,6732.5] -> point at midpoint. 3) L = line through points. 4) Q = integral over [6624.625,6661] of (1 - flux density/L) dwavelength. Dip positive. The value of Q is -1.3 Ang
